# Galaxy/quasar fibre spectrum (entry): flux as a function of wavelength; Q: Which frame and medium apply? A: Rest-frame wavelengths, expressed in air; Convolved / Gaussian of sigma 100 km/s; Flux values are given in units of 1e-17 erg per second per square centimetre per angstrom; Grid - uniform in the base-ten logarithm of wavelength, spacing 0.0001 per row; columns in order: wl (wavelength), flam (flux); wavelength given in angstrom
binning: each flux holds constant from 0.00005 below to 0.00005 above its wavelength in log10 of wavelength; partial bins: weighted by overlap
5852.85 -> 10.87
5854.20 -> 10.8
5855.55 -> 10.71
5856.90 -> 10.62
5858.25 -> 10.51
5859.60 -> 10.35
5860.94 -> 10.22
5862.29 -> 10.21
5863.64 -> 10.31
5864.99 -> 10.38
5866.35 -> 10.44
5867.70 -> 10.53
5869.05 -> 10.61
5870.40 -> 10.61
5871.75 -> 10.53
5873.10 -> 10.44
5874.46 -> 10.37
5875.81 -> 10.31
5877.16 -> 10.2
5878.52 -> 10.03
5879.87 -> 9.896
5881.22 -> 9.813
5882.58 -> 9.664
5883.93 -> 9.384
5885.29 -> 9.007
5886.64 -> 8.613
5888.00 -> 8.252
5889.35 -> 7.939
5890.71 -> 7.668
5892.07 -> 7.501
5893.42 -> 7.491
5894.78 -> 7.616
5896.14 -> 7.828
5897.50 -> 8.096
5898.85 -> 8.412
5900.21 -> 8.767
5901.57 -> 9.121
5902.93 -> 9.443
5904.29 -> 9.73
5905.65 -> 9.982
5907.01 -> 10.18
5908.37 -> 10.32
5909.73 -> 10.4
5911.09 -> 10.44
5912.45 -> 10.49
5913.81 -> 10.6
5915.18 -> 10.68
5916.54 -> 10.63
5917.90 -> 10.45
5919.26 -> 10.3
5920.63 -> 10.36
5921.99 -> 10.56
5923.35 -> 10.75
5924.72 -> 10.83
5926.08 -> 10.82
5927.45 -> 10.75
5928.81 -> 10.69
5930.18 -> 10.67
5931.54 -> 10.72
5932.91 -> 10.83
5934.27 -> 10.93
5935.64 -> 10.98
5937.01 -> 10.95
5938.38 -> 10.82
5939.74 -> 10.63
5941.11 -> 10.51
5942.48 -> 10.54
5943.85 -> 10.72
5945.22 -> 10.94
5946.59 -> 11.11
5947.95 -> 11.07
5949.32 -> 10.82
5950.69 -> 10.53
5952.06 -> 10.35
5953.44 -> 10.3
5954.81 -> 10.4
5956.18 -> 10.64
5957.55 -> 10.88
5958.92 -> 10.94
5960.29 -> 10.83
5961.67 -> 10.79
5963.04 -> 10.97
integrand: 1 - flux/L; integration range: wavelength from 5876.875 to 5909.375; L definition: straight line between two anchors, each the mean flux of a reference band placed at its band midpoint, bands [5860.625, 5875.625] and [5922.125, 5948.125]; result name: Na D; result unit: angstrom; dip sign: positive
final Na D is 4.9 angstrom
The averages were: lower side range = 10.4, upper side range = 10.8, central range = 8.96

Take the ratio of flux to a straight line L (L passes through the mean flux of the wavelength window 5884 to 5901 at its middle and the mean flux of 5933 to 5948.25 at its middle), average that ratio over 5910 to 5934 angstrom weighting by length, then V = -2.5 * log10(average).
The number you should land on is -0.09 mag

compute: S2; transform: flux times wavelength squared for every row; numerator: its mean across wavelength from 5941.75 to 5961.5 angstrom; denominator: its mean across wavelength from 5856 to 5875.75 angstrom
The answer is 1.06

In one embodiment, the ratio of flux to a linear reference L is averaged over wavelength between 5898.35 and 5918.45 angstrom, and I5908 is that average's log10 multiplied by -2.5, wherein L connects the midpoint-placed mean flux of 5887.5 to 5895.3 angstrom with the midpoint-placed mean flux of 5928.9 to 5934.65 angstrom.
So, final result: -0.11 mag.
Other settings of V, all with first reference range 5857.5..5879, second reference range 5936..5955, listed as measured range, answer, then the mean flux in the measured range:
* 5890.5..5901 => 0.302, 7.95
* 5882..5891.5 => 0.209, 8.62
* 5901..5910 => 0.071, 9.87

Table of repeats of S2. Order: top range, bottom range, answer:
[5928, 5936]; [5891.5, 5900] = 1.39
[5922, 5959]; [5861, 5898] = 1.17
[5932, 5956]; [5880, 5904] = 1.28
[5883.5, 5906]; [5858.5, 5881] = 0.83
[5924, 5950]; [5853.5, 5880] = 1.06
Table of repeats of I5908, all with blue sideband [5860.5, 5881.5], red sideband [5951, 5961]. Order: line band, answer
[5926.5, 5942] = -0.02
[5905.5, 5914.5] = 0.01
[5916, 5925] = -0.01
